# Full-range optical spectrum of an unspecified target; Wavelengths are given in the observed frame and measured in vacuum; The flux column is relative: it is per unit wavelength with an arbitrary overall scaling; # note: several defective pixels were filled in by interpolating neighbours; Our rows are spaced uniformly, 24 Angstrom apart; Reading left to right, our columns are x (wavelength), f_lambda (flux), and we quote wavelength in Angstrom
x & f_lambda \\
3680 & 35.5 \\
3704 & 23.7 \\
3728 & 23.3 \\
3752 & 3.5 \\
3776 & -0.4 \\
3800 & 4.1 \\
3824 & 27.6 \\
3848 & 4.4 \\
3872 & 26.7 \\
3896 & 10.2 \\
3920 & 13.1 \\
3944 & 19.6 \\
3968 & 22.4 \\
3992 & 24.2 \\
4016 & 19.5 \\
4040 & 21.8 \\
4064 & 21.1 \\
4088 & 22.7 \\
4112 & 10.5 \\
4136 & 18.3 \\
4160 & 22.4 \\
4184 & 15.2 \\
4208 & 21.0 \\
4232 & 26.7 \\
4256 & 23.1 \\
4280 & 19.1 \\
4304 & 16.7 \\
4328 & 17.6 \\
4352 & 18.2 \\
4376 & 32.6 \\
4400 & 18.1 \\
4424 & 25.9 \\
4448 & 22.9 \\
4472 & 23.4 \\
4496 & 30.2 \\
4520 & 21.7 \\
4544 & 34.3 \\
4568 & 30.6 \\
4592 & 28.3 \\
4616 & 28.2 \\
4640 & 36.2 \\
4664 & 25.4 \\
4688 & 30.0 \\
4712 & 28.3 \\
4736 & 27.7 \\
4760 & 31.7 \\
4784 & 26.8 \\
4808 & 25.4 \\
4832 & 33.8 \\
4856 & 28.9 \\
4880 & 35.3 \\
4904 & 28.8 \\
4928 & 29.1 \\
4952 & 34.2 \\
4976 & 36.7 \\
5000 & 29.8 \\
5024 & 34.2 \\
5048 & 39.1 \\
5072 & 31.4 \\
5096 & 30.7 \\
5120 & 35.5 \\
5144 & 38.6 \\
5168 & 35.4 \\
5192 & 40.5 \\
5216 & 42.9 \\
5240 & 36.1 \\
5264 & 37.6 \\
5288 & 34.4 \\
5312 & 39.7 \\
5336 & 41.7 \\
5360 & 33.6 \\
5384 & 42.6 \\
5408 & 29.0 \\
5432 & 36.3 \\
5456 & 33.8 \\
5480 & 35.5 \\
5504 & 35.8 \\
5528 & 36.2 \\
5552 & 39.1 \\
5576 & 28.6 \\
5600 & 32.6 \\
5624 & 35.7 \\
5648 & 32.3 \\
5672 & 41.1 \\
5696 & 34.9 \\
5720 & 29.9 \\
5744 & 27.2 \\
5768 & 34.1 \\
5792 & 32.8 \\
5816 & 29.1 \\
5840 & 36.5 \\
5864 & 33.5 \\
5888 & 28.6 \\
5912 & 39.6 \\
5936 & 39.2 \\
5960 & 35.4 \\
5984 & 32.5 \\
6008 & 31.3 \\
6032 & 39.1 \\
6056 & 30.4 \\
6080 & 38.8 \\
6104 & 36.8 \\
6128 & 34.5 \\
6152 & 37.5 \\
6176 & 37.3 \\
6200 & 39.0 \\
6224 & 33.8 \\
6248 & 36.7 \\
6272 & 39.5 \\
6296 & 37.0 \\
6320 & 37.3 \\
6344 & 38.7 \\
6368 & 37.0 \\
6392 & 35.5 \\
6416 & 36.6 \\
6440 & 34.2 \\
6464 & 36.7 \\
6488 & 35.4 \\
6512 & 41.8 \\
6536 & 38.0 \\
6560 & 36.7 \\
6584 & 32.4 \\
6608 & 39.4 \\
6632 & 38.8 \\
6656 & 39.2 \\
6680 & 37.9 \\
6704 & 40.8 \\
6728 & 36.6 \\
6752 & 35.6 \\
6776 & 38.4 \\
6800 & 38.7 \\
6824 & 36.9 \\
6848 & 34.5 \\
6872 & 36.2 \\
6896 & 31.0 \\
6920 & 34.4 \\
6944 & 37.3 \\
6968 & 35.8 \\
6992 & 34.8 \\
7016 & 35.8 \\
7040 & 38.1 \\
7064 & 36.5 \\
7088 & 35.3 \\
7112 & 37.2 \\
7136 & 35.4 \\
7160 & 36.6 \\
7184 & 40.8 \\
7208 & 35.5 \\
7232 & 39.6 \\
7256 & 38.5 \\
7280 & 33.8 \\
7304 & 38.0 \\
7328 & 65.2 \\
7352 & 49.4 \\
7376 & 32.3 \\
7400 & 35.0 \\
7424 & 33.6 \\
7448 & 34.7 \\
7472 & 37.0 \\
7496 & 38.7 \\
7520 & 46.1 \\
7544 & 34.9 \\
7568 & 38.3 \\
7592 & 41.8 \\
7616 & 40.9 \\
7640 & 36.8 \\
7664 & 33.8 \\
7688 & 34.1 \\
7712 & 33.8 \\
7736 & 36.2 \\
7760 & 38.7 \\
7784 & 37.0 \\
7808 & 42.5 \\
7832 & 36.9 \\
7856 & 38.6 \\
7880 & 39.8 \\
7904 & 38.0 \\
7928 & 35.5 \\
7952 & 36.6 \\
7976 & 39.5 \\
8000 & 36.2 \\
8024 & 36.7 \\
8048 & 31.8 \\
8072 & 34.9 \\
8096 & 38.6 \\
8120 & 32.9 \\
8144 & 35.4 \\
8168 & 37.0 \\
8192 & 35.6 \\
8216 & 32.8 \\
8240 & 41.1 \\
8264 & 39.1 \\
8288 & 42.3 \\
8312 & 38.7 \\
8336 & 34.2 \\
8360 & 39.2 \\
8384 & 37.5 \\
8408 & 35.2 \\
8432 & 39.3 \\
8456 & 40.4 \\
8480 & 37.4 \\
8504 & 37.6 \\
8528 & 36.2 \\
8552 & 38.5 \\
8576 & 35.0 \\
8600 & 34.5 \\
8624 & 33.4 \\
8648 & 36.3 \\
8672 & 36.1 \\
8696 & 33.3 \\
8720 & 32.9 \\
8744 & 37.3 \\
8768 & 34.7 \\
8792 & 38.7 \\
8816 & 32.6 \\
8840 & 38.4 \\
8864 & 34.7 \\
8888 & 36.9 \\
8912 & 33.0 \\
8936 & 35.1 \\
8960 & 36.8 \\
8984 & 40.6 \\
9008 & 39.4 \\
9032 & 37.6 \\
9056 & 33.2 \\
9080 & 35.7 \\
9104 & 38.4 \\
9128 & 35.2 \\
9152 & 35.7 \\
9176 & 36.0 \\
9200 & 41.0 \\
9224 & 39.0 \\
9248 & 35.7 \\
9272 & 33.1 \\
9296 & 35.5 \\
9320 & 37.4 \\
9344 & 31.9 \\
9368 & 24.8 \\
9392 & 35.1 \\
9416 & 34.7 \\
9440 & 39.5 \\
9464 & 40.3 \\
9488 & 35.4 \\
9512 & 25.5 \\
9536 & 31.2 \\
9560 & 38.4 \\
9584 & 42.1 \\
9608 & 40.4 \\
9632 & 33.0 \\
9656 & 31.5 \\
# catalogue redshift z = 0.12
